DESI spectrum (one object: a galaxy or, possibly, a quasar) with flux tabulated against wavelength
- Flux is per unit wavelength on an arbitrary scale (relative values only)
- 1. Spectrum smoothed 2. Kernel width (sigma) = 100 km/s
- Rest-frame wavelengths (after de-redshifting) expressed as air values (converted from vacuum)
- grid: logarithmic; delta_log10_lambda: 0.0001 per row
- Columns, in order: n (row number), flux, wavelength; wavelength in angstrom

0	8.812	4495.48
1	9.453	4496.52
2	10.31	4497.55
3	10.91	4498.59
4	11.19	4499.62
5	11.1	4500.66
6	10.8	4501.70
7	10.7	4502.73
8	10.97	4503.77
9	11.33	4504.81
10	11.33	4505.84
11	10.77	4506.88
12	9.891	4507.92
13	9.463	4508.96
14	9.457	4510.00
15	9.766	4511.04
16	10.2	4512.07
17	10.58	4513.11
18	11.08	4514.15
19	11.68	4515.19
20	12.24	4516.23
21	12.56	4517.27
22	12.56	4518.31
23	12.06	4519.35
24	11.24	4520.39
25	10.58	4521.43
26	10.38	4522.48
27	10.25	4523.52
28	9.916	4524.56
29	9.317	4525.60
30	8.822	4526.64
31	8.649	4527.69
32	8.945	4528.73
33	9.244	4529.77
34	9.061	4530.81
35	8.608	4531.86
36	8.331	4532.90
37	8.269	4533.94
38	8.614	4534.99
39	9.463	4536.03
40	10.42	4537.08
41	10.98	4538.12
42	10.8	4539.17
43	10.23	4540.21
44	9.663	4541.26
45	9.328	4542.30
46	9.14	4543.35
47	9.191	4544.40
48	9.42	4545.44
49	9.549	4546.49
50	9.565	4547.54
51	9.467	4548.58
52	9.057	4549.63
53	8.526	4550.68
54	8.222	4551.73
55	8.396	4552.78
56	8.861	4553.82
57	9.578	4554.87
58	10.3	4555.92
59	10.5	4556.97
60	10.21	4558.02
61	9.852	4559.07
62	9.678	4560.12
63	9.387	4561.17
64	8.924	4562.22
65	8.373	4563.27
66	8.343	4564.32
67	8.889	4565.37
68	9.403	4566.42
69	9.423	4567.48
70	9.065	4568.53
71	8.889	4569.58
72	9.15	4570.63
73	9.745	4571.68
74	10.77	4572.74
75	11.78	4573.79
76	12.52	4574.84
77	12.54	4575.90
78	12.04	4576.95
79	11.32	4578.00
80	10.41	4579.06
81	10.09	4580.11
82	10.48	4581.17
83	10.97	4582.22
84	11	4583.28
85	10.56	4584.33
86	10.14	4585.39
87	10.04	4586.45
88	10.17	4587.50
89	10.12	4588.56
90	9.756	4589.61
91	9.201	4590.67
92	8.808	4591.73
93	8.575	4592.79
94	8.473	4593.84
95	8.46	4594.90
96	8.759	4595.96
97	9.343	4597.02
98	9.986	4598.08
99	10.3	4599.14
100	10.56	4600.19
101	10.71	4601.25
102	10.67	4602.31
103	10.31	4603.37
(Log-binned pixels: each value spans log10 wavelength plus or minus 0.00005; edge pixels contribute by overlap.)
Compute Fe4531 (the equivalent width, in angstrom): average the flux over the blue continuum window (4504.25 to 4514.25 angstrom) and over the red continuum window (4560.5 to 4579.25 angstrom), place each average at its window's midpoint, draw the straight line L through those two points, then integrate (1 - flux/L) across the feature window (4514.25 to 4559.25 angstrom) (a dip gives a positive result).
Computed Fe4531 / 1.7 angstrom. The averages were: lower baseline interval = 10.4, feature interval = 9.82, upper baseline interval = 10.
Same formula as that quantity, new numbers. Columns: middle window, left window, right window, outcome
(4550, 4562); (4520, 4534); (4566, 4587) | 0.8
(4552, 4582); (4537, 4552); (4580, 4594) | -0.6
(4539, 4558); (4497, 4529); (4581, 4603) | 1.6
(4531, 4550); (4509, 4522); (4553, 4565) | 1.3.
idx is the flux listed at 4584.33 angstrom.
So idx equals 10.56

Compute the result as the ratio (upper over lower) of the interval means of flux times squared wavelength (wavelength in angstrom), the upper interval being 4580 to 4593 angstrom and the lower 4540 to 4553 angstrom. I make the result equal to 1.1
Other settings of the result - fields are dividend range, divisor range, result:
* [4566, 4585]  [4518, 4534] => 1.11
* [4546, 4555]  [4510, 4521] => 0.81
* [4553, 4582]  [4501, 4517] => 0.96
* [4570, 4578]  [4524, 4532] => 1.26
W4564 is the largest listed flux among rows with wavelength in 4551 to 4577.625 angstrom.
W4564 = 12.54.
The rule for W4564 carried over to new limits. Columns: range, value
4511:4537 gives 12.56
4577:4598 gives 11.32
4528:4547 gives 10.98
